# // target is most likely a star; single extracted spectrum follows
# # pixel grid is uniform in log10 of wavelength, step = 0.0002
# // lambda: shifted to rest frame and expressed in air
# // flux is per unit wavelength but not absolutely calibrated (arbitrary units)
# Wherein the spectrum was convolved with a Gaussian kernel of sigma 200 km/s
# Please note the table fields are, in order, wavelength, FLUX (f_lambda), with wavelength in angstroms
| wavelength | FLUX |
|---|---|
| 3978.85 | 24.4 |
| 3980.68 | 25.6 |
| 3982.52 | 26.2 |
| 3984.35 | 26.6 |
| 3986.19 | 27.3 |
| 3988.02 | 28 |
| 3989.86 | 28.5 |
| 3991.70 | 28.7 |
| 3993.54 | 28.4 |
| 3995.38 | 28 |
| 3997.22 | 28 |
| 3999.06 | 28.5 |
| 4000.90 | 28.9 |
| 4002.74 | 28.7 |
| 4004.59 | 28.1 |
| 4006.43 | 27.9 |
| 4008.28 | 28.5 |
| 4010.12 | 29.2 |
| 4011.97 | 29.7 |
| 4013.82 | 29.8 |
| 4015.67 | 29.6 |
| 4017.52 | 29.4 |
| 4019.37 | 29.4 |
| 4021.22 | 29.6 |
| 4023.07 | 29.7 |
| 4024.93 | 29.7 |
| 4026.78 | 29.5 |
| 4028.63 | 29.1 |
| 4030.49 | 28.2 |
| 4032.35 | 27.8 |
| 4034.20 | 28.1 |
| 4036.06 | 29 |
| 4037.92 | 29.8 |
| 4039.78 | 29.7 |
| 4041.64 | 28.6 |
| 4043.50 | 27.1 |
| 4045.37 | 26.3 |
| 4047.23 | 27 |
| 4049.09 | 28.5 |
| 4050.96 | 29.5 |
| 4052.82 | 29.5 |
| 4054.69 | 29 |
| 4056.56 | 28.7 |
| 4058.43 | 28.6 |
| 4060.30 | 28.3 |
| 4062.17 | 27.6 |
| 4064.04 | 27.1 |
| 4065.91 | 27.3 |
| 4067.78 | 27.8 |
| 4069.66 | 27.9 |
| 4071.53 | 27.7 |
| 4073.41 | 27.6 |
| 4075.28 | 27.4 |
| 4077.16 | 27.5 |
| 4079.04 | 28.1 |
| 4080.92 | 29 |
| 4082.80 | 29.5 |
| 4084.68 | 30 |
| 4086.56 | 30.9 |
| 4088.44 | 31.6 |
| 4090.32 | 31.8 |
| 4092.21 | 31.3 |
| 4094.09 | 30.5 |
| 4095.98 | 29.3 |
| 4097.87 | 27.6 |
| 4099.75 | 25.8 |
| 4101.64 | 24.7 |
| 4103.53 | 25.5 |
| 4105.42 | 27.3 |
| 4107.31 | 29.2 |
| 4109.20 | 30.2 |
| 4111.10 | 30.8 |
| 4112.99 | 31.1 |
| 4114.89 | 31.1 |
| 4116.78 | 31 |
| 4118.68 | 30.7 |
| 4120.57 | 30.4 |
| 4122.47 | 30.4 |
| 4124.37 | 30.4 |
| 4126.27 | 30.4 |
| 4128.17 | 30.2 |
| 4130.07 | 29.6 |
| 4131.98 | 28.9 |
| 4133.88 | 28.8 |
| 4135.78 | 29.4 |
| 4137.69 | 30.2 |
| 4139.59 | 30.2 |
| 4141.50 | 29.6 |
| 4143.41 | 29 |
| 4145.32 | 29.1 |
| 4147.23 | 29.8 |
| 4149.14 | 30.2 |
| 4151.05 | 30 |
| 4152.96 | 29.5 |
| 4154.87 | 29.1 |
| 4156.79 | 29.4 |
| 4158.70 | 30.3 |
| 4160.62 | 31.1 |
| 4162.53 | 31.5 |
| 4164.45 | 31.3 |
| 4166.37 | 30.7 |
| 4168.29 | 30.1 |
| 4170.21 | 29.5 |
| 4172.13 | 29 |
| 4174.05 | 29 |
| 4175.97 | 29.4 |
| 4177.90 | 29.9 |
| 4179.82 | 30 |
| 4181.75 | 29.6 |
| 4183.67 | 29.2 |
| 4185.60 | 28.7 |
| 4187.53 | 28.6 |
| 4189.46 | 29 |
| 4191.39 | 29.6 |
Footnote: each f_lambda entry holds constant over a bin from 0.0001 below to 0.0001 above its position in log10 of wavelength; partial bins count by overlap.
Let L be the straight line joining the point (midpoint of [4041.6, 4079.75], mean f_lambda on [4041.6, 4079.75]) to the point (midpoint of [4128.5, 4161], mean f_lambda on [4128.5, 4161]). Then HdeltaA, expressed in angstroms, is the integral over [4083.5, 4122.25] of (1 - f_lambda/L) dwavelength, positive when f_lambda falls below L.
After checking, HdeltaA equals -1.0 angstroms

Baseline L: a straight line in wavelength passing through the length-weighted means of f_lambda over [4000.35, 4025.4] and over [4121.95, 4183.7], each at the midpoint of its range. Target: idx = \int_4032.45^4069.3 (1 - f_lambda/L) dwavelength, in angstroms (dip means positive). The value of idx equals 1.3 angstroms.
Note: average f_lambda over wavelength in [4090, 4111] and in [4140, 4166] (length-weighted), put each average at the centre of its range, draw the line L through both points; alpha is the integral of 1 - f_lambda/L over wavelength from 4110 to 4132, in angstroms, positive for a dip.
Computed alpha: -1.1 angstroms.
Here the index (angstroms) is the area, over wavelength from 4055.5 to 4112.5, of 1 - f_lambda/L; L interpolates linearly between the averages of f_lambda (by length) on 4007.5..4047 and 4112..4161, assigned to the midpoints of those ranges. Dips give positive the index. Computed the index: 1.7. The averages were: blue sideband 28.9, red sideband 30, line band 28.6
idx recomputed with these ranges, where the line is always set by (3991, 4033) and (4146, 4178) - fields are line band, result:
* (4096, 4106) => 1.1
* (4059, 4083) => 1.2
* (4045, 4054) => 0.3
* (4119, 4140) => -0.1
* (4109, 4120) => -0.4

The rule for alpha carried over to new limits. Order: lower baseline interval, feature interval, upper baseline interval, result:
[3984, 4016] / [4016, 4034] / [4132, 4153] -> -0.3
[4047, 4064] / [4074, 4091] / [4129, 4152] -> -0.4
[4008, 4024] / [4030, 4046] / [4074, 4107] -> 0.5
